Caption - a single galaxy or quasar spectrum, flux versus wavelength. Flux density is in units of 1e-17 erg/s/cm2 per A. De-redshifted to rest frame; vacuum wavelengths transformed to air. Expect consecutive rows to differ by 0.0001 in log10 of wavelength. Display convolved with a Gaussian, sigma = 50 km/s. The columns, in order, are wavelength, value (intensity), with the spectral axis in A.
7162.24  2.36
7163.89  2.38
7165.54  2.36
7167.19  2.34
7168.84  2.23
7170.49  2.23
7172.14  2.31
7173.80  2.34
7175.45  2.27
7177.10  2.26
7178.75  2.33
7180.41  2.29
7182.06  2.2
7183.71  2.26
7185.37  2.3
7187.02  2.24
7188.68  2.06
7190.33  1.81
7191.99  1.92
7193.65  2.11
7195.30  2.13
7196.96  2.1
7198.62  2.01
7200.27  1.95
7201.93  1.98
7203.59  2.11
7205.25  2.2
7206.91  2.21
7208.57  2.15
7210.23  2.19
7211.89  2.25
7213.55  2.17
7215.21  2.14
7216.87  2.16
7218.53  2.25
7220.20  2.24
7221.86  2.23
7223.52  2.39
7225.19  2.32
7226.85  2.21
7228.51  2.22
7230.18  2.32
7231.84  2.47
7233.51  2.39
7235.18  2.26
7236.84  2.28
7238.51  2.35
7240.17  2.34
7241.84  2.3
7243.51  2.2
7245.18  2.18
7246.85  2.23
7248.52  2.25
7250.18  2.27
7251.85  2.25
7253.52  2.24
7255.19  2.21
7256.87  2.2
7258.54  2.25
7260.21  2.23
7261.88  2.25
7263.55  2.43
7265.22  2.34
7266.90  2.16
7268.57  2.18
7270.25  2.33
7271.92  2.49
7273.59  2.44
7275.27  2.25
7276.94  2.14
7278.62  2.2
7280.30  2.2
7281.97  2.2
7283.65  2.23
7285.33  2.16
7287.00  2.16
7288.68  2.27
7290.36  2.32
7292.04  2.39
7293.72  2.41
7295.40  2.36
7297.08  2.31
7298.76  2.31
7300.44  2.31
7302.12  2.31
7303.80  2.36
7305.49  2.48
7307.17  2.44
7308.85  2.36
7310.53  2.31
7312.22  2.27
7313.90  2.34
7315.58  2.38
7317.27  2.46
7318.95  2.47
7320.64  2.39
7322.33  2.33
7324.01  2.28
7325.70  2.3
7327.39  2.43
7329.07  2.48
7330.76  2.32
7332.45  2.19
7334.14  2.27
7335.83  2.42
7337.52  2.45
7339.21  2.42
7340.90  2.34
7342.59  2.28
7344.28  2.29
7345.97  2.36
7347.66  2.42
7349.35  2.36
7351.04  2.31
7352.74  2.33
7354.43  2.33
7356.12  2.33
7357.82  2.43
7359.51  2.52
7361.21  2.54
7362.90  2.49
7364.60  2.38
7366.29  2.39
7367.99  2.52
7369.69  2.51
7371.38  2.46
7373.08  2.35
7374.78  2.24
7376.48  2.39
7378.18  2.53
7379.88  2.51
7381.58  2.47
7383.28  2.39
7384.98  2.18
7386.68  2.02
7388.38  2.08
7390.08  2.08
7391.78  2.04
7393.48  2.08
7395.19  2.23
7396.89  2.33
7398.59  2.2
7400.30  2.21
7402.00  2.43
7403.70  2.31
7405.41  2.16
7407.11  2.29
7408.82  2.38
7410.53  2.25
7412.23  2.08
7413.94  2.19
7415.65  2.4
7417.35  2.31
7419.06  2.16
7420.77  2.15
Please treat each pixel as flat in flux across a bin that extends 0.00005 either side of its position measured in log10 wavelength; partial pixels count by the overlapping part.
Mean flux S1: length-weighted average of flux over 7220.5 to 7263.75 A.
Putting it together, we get 2.28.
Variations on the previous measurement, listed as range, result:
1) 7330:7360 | 2.35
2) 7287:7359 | 2.35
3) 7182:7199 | 2.1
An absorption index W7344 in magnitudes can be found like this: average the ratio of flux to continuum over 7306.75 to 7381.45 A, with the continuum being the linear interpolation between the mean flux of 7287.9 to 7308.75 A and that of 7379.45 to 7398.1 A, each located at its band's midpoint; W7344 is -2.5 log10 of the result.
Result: -0.05 mag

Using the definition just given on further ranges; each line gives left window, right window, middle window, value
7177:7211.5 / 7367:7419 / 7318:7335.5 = -0.05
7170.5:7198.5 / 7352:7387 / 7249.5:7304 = 0.01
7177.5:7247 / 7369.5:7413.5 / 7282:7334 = -0.05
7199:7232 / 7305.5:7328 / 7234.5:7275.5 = -0.01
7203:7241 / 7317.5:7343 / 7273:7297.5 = 0.02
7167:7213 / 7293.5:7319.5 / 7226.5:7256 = -0.01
